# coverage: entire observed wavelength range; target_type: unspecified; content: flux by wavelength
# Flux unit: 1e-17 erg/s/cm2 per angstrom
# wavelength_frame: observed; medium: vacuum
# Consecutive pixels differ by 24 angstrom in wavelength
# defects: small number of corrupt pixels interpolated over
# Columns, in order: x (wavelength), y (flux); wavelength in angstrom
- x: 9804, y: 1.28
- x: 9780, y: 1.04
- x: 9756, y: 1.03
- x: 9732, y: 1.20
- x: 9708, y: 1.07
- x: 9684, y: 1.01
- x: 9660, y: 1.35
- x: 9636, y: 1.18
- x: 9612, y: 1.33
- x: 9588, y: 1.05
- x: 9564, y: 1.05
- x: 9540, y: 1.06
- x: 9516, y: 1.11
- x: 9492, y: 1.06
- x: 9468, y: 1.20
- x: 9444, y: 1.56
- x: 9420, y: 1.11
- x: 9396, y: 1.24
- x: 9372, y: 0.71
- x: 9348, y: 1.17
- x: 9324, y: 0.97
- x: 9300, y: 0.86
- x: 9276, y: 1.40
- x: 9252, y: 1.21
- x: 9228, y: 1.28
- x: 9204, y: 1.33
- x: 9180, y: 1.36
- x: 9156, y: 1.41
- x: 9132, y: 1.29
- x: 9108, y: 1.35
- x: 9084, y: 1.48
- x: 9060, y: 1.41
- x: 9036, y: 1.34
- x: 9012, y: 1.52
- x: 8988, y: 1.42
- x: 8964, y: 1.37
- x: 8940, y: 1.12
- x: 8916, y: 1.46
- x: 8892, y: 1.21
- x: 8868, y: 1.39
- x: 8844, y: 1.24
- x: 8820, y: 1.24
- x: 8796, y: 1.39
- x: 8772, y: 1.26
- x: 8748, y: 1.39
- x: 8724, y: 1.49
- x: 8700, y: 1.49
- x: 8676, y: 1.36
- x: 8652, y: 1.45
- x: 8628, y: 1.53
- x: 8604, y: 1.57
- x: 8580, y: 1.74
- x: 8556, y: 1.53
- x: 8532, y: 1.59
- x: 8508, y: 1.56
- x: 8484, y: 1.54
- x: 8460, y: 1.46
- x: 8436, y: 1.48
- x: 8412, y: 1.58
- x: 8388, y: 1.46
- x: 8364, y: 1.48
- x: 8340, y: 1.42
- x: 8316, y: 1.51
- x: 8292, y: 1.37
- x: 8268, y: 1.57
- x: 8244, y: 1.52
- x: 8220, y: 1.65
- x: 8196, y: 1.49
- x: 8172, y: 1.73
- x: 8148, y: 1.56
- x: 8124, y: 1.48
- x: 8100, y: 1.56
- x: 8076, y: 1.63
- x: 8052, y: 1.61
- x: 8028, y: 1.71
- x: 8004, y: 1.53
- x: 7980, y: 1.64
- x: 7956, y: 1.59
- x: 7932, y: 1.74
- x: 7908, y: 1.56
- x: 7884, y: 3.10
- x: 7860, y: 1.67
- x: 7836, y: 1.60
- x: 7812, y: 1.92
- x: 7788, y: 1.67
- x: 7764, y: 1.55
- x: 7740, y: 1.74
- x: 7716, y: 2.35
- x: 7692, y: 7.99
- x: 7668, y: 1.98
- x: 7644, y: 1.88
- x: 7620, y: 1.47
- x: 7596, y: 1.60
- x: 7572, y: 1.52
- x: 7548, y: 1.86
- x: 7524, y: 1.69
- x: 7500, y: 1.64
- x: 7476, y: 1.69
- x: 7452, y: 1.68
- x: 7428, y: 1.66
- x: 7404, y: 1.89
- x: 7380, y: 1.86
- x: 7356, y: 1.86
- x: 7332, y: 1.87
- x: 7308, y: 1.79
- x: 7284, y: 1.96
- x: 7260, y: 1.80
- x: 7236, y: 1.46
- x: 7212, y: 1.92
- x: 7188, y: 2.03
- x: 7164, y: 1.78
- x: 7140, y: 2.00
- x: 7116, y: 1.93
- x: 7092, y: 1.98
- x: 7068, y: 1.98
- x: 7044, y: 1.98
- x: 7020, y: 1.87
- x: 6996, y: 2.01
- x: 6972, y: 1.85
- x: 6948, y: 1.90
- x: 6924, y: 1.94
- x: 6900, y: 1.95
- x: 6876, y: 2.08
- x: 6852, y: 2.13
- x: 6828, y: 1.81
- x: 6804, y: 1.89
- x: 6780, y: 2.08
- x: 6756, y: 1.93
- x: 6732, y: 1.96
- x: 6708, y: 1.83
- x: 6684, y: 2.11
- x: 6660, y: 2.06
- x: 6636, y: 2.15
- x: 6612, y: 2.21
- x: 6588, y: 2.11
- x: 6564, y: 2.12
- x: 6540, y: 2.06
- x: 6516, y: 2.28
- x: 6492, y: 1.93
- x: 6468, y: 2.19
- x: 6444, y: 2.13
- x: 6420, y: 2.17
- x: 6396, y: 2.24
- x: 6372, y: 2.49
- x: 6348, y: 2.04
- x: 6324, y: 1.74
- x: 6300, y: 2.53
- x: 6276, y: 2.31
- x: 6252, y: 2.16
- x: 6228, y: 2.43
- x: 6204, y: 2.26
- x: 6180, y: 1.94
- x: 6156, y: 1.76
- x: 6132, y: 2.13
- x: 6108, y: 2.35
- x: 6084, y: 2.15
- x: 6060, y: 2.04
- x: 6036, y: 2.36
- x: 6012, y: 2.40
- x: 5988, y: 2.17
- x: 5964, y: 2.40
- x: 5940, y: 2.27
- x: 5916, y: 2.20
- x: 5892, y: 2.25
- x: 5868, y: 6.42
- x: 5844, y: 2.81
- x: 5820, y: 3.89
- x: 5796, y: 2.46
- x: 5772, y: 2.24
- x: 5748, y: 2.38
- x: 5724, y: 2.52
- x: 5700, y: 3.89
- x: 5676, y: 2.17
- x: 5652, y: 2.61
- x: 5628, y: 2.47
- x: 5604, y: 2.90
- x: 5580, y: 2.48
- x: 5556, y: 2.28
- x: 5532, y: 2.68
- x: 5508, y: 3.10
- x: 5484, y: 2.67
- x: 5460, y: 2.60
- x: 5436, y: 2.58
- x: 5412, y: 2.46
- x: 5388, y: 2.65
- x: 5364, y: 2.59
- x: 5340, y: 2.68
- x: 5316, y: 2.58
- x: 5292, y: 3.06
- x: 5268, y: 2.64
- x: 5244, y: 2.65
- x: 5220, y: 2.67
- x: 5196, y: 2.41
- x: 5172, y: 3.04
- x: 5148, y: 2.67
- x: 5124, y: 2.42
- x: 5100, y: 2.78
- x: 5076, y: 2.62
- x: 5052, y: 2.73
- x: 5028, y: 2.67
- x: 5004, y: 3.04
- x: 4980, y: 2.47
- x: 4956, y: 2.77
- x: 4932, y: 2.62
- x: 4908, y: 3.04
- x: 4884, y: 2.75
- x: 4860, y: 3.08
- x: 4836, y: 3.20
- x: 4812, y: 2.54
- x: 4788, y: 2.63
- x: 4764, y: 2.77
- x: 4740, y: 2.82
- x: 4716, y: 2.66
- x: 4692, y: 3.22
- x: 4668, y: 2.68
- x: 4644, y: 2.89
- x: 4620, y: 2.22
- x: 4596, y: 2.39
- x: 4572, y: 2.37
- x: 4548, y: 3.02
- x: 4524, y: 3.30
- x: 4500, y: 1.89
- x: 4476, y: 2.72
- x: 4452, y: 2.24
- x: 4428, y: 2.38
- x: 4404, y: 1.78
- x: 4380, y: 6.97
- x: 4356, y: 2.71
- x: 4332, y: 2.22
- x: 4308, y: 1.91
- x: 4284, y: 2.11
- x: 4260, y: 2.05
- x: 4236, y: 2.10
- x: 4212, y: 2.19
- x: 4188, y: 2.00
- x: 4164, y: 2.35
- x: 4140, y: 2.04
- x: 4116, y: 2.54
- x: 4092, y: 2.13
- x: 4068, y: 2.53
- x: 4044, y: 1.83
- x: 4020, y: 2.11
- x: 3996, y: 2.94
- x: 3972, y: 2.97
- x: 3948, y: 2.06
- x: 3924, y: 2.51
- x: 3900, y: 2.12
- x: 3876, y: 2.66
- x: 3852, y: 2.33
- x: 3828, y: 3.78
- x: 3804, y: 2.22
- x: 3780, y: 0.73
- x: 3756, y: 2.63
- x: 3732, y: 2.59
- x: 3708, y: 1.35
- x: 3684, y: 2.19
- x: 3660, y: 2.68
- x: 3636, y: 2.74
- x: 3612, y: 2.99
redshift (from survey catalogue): 0.17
